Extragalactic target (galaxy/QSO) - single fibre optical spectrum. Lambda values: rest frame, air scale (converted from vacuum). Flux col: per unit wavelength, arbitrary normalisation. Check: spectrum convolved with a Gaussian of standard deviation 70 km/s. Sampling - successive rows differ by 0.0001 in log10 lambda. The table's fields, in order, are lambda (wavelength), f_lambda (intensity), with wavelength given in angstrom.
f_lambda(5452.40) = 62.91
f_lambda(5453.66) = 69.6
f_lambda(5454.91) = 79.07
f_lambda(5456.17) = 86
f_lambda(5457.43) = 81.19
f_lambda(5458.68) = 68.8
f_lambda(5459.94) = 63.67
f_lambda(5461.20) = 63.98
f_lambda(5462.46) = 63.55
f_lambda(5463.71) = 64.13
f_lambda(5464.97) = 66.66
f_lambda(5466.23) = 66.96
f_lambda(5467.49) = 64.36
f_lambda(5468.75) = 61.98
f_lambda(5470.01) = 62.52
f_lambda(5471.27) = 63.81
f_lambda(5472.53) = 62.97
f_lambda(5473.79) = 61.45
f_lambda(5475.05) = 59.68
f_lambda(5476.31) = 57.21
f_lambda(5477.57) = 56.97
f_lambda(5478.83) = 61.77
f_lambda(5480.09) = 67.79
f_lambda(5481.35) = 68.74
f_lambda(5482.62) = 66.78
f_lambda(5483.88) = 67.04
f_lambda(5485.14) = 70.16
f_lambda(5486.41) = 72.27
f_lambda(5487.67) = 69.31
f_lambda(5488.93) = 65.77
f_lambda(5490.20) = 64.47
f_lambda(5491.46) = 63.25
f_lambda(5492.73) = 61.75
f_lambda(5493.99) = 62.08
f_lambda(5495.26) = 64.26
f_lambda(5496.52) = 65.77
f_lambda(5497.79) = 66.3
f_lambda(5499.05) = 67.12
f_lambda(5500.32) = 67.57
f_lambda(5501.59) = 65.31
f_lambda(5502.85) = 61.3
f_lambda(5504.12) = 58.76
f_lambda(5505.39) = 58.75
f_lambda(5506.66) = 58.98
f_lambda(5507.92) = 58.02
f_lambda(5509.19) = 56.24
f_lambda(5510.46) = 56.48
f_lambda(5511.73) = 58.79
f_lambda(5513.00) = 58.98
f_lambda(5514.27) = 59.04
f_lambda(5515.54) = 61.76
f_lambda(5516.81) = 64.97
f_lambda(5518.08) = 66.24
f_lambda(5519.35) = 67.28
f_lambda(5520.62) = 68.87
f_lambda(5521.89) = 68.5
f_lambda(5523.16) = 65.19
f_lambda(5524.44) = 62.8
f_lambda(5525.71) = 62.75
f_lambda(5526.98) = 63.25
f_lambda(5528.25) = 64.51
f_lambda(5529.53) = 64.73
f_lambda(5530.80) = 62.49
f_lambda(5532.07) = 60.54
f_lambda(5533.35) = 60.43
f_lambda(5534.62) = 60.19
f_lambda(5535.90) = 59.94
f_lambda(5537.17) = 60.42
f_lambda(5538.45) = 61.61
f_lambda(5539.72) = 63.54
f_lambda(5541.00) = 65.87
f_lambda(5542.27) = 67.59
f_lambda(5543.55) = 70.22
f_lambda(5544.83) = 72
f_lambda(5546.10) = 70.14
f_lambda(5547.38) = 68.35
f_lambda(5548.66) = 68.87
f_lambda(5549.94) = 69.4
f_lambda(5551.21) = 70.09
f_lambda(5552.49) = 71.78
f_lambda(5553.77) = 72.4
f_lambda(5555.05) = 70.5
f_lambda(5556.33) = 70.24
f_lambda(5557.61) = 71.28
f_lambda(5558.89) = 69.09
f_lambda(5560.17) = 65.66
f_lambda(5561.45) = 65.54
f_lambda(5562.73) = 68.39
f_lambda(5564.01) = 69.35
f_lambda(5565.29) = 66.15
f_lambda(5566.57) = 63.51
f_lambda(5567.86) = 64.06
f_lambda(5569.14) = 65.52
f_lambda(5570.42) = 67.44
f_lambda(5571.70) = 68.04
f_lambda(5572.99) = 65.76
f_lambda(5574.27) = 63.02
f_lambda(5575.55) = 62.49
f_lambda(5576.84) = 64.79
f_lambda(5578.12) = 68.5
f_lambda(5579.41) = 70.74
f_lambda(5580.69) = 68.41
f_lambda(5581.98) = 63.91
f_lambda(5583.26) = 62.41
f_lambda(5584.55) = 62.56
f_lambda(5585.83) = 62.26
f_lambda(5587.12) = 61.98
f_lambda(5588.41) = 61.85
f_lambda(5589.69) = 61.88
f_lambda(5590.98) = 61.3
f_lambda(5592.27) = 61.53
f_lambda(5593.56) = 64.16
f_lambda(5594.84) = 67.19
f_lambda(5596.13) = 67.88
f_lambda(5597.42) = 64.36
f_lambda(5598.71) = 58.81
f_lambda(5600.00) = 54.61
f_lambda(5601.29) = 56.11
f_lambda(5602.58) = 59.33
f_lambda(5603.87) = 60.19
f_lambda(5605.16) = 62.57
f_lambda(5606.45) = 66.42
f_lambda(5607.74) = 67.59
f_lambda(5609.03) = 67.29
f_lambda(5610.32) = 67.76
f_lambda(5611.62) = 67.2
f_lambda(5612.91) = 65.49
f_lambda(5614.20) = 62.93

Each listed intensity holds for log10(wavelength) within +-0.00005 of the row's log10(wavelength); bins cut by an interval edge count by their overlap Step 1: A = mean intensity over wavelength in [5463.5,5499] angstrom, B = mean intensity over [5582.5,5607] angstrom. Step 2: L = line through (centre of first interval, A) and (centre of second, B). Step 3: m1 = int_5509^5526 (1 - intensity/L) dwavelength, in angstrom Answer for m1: 0.2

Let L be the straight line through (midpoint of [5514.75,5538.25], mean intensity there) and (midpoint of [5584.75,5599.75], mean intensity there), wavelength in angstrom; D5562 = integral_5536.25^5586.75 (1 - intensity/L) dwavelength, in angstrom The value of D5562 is -3.0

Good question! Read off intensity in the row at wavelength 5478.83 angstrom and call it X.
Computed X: 61.77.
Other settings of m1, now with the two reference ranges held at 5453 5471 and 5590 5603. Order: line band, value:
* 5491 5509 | 1.1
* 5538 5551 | -0.7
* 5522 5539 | 0.7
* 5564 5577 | -0.5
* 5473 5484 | 0.8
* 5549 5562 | -1.2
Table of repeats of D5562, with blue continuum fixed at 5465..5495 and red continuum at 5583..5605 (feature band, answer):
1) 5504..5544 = 0.5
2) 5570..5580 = -0.7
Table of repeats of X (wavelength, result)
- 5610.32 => 67.76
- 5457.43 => 81.19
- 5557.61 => 71.28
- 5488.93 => 65.77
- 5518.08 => 66.24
